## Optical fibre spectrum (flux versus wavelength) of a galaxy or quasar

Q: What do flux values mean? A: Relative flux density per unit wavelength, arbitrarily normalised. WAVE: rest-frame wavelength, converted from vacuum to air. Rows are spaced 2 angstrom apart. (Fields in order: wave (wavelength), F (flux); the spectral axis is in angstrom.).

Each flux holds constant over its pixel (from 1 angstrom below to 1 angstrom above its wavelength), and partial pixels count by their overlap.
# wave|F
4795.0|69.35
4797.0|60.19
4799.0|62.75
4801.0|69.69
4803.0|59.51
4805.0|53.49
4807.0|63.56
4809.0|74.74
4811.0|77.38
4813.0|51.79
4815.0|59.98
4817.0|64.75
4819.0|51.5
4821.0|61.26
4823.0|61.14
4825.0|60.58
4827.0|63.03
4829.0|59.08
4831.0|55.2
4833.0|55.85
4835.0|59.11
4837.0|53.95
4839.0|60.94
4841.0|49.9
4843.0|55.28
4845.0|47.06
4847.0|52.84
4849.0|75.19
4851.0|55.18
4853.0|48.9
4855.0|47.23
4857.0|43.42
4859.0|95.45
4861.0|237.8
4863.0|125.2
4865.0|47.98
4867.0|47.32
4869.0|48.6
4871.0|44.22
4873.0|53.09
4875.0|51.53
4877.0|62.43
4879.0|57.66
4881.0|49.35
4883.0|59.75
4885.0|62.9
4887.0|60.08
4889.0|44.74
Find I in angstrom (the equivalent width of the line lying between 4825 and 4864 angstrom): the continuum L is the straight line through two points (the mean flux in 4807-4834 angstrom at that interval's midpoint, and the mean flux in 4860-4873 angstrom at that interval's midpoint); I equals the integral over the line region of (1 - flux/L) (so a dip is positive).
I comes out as 3.3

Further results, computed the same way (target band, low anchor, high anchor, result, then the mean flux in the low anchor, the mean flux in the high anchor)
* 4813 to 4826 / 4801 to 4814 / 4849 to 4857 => 0.4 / 63.9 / 52.7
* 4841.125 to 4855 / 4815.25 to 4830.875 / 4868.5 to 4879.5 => 0.4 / 59.9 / 52.9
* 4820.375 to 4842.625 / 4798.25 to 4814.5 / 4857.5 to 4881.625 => 3.5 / 64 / 76.5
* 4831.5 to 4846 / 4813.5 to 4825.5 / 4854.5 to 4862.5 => 5.1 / 59.5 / 111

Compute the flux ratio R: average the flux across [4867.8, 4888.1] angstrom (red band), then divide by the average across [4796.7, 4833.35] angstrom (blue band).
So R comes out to 0.9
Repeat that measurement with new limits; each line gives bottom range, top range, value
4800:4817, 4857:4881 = 1.20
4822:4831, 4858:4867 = 1.95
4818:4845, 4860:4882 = 1.31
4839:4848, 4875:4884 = 1.08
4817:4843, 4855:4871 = 1.50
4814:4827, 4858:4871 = 1.60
